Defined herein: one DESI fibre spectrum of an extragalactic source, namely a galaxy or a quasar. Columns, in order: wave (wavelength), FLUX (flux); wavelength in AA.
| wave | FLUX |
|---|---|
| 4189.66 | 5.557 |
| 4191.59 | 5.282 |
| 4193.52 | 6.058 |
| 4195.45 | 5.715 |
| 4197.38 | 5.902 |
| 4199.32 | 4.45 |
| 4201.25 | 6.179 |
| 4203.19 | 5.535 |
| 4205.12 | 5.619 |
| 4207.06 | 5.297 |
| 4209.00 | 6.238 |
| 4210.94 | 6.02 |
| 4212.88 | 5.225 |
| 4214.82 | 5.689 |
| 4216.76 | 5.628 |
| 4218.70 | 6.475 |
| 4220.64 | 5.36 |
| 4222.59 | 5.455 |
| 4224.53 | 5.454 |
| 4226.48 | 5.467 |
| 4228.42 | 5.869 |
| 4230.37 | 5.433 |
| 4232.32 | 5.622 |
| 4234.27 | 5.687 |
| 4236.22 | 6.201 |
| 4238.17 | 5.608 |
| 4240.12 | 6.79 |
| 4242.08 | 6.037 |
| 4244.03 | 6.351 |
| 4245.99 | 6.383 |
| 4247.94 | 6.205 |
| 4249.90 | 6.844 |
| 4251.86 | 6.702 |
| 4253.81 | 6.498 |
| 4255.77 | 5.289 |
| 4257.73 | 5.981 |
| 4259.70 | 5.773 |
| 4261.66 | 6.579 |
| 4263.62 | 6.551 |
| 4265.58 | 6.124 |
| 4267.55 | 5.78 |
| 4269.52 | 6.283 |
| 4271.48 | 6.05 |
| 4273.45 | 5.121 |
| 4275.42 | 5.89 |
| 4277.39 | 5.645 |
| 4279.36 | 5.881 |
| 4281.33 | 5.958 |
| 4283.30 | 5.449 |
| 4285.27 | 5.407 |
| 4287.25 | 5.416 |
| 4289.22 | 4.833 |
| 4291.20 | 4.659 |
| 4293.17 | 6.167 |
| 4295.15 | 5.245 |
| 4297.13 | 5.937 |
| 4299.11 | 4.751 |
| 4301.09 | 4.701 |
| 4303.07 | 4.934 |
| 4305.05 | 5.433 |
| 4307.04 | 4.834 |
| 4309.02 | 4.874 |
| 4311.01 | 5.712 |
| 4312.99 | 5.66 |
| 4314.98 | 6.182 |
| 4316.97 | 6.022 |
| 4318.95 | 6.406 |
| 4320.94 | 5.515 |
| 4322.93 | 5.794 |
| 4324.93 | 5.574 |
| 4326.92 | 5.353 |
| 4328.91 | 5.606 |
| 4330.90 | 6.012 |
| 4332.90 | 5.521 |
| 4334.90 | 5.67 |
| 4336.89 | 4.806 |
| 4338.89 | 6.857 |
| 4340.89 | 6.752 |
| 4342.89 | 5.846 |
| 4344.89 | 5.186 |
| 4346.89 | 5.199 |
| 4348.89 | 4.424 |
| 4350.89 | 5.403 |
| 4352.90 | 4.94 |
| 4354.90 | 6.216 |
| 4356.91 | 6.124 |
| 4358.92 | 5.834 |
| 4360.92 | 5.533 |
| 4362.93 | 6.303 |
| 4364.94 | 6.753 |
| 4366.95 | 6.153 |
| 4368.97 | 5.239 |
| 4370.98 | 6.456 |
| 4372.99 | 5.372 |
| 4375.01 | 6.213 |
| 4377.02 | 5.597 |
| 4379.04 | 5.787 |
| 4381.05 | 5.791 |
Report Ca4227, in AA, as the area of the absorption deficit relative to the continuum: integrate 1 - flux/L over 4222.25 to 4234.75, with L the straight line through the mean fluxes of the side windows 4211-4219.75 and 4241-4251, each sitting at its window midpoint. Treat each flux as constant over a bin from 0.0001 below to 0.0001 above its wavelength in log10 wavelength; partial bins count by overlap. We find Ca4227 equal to 1.0 AA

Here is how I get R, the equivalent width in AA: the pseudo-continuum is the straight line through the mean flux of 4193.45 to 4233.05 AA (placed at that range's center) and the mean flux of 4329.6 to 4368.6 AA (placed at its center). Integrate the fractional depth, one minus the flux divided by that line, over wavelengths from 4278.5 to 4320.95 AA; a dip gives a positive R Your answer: 2.0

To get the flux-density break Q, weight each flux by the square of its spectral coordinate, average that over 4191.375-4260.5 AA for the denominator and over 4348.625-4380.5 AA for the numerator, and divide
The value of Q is 1.06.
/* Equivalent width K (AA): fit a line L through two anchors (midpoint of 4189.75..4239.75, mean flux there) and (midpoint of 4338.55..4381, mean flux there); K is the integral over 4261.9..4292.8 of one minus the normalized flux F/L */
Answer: 0.1 AA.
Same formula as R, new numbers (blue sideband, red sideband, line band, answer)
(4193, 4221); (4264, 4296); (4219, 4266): -2.91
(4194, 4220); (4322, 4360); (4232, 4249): -1.32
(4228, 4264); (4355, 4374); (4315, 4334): 0.80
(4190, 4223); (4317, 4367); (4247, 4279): -2.15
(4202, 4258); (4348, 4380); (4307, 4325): 0.35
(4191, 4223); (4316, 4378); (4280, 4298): 0.83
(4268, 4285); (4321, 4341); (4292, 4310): 1.73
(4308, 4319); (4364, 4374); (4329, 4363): 1.31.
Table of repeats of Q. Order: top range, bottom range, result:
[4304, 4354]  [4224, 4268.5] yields 0.96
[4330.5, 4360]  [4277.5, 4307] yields 1.08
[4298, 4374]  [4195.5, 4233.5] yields 1.06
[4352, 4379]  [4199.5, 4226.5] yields 1.12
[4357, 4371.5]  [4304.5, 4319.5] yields 1.10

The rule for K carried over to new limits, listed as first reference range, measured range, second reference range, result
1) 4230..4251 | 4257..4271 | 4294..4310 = -1.03 AA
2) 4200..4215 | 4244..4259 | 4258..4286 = -1.11 AA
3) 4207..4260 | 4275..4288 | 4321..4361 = 0.31 AA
